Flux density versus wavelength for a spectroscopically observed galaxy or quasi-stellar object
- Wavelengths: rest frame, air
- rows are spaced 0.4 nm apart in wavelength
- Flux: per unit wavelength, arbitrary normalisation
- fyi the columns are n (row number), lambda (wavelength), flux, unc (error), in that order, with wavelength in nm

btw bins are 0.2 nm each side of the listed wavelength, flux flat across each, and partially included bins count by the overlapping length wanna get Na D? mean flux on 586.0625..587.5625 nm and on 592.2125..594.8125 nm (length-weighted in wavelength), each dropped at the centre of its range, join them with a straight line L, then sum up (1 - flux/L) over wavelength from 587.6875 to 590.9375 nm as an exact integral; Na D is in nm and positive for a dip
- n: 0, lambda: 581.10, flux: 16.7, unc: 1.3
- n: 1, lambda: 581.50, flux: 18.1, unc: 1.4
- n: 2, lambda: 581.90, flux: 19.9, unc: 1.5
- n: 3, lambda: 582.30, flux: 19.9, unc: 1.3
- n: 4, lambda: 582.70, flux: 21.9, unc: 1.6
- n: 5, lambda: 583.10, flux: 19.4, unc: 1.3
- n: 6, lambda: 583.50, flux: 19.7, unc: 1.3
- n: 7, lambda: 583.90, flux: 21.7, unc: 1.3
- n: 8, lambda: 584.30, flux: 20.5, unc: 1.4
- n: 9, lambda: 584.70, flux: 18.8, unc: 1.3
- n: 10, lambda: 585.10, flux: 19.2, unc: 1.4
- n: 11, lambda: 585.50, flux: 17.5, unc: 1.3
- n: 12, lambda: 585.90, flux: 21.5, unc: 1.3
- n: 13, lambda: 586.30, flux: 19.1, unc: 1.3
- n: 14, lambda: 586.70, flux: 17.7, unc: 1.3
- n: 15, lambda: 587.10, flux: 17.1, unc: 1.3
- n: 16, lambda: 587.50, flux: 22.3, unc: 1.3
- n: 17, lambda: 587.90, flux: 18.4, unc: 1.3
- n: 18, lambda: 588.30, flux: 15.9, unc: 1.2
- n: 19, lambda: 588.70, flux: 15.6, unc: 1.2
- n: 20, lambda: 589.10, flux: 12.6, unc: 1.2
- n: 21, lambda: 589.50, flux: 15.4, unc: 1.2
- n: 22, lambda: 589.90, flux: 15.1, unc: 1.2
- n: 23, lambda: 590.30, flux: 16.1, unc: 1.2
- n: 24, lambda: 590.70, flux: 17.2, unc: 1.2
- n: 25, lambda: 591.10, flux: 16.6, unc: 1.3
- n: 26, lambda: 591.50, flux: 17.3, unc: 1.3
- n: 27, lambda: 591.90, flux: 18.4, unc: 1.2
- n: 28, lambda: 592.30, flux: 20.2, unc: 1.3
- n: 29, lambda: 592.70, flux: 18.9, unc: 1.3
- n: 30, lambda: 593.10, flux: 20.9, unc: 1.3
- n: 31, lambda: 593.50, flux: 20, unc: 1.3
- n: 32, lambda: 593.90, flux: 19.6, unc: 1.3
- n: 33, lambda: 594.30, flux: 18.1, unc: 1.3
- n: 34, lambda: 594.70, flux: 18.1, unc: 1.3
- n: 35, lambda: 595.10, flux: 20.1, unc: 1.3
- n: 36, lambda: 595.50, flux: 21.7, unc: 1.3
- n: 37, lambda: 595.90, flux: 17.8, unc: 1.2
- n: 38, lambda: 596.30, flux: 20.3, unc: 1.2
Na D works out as 0.55 nm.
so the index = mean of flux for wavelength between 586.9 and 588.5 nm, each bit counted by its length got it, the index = 18.4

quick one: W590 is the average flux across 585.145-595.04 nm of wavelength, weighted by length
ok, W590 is 18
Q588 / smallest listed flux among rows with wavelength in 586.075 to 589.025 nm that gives 15.6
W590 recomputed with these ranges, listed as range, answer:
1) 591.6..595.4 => 19.4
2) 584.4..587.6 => 19.1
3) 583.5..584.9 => 20.2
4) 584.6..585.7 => 18.5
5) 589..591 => 15.5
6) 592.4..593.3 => 19.9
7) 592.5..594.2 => 19.7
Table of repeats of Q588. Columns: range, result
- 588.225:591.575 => 12.6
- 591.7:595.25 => 18.1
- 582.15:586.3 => 17.5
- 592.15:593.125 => 18.9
